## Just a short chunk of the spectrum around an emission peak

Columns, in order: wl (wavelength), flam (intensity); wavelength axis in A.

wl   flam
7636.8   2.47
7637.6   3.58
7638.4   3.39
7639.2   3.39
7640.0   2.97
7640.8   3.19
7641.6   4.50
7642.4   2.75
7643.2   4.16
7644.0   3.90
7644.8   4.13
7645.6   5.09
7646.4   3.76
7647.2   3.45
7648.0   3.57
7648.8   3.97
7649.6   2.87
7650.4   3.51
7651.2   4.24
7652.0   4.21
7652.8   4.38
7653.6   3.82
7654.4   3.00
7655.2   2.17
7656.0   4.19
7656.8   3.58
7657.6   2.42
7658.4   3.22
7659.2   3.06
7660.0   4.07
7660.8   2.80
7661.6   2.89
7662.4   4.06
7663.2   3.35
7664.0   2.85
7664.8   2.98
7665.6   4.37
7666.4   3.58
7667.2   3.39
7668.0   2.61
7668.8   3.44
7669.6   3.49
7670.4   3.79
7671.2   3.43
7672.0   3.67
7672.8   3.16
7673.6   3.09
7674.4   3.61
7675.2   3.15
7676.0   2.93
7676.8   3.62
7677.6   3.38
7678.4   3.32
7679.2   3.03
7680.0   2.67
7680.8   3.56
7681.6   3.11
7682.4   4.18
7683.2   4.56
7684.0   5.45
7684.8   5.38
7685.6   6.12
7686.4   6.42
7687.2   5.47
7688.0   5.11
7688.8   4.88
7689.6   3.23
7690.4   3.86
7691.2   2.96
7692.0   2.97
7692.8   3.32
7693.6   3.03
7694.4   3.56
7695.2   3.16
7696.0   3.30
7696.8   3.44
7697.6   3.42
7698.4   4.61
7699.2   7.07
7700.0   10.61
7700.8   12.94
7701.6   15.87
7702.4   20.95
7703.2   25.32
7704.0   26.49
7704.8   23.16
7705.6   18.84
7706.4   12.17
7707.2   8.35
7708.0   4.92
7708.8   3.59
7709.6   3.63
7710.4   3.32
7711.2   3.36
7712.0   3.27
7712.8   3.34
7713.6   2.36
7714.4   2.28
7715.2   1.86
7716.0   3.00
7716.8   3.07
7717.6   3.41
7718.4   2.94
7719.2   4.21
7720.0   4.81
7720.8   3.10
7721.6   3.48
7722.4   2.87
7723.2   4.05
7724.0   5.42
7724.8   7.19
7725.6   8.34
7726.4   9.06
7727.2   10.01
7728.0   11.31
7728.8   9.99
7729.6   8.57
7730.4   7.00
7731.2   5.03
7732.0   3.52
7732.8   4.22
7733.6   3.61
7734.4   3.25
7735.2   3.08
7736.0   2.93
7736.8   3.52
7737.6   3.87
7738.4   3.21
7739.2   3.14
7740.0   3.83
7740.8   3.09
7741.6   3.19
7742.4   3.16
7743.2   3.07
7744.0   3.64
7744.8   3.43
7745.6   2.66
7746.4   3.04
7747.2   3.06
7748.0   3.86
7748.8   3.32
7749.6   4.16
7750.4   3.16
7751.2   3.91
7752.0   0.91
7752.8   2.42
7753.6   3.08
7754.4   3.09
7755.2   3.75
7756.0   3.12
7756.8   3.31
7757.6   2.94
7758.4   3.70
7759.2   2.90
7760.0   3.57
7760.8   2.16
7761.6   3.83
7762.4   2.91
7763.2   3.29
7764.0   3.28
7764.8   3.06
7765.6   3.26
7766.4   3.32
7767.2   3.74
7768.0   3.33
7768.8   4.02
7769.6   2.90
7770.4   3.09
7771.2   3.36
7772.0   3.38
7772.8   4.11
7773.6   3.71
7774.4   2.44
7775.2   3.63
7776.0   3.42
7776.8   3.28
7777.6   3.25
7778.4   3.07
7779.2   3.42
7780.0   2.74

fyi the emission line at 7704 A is H-alpha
